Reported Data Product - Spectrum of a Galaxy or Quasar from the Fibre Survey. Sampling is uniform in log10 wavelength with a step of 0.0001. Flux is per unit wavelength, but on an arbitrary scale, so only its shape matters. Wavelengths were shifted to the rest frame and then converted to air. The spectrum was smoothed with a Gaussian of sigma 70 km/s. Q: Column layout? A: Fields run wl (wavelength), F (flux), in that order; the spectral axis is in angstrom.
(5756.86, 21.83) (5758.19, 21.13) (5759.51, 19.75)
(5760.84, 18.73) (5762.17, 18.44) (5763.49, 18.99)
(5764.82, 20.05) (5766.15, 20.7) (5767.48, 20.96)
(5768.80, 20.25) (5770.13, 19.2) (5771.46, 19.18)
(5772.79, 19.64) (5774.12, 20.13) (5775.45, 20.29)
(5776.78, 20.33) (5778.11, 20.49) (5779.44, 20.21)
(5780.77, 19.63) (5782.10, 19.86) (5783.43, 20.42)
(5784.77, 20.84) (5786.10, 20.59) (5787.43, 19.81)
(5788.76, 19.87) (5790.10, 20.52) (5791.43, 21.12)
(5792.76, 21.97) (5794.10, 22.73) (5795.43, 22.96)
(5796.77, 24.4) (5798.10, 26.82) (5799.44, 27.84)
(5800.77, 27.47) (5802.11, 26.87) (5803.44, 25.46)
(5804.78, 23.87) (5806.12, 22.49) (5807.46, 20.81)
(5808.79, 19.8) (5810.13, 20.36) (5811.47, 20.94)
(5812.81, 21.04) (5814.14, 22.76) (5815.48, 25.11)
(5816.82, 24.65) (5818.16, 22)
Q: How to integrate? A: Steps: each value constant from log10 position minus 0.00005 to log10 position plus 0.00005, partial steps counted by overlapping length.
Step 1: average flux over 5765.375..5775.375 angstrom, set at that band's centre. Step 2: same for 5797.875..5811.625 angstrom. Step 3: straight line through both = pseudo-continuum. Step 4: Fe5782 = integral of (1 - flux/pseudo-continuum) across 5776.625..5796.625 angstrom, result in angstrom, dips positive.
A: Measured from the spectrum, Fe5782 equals 0.91 angstrom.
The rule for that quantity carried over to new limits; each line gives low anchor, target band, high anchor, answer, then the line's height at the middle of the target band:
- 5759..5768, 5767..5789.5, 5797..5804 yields 2.3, 22.5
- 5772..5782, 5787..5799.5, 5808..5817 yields -1.0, 20.9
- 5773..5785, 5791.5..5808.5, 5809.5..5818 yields -2.1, 21.6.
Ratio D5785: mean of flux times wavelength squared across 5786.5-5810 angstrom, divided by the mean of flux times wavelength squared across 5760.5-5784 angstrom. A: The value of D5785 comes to 1.17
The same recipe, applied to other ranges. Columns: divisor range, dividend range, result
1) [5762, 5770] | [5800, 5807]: 1.28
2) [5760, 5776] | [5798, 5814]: 1.21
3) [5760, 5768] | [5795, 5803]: 1.35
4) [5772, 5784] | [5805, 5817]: 1.10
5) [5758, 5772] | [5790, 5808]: 1.24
